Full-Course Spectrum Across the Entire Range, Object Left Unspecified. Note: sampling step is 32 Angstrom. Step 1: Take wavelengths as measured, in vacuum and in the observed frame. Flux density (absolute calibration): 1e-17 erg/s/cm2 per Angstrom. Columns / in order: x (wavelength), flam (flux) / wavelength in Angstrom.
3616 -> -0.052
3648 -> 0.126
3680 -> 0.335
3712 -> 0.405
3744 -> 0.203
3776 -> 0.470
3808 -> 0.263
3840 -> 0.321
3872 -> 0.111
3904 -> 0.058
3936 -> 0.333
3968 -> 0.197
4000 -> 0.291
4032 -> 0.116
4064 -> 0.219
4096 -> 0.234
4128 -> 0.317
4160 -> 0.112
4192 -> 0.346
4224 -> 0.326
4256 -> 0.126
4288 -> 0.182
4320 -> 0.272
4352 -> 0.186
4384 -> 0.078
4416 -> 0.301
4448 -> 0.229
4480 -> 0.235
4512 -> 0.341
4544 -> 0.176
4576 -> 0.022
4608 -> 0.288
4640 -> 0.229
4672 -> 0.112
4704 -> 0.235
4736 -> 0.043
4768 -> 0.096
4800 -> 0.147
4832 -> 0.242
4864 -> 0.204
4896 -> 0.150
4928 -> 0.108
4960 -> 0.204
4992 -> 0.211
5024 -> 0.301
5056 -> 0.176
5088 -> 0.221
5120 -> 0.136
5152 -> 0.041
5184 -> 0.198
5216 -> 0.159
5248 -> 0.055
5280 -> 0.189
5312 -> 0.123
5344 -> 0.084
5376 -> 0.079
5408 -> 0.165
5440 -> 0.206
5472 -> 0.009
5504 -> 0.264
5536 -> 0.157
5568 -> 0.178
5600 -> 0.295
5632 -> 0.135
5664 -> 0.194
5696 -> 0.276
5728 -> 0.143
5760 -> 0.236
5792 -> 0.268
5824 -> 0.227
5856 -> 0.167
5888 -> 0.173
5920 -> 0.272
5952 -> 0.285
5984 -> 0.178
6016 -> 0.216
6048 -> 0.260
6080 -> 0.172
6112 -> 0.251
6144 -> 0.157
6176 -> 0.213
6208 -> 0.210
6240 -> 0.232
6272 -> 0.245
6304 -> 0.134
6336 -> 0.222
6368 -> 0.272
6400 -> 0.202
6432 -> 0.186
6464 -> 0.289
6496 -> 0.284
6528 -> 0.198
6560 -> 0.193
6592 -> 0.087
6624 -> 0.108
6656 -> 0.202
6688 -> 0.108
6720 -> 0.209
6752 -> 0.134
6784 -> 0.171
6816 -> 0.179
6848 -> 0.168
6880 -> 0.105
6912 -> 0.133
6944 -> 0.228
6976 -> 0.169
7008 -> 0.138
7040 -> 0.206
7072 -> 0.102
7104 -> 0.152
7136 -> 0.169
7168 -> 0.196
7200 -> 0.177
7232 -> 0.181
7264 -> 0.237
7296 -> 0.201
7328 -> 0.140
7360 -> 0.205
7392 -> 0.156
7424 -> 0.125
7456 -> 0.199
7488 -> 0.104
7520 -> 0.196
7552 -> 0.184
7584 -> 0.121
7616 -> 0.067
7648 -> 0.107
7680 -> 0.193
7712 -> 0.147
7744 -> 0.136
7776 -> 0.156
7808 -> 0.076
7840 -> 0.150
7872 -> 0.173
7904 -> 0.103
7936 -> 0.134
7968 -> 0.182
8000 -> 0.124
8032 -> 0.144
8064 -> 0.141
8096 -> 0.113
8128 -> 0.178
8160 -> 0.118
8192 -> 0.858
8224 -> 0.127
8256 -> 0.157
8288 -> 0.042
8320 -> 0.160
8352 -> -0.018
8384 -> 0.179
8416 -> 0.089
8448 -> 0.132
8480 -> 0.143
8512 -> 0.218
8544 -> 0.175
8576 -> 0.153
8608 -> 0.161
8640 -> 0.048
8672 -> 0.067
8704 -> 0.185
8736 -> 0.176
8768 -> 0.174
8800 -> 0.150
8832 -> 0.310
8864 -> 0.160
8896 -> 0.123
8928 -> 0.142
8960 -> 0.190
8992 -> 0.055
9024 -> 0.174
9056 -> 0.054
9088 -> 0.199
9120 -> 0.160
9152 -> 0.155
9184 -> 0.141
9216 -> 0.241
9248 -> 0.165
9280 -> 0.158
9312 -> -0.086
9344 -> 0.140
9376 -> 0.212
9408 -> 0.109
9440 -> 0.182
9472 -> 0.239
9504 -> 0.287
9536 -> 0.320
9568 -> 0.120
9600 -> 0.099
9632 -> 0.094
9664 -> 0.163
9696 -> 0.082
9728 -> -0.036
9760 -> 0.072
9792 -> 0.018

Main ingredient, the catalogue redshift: 1.198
